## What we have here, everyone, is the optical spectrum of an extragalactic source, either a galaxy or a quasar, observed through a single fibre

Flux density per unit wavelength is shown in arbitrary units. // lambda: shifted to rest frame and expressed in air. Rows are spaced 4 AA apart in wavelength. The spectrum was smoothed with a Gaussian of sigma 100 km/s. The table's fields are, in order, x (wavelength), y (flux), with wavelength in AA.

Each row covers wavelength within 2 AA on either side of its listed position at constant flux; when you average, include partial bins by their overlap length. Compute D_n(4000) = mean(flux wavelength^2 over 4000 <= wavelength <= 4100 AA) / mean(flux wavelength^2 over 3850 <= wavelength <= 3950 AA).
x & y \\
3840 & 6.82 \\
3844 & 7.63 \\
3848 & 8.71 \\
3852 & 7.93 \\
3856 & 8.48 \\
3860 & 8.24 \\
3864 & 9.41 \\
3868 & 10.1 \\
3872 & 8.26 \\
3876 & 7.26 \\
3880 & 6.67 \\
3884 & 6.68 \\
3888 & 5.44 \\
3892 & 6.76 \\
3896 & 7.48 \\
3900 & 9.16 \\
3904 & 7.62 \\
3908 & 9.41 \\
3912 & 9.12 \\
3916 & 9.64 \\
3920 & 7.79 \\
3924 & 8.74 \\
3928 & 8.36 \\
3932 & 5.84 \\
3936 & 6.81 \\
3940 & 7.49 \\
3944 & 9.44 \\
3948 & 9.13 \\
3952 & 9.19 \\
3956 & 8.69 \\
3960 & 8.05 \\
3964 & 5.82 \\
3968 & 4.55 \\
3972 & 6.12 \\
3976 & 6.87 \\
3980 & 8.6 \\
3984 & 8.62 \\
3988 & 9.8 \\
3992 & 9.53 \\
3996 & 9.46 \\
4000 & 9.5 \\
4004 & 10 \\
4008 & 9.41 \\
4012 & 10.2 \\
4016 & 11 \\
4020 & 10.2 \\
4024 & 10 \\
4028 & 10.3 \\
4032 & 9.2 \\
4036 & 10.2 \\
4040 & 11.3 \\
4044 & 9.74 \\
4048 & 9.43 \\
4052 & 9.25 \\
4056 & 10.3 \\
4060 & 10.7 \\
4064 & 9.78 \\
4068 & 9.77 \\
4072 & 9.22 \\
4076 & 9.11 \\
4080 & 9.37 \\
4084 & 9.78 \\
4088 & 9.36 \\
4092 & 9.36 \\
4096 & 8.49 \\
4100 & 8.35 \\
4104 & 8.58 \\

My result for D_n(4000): 1.3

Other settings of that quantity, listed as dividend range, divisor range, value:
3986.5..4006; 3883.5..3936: 1.29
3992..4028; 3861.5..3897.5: 1.41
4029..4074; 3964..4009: 1.24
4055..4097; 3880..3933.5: 1.33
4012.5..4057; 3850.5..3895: 1.41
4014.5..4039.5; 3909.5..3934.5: 1.31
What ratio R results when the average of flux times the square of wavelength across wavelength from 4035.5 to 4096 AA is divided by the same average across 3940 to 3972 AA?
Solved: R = 1.33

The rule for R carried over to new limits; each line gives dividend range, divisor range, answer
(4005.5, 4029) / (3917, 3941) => 1.40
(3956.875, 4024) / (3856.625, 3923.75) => 1.13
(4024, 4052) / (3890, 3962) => 1.28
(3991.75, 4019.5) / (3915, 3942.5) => 1.33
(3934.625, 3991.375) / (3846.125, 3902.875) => 1.04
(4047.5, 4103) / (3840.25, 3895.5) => 1.35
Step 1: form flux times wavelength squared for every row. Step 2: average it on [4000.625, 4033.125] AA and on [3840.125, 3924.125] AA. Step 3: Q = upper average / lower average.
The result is 1.33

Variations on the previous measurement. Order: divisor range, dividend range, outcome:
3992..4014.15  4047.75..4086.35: 1.03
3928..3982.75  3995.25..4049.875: 1.38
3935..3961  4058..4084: 1.21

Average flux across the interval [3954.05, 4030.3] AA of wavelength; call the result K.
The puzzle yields 8.78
